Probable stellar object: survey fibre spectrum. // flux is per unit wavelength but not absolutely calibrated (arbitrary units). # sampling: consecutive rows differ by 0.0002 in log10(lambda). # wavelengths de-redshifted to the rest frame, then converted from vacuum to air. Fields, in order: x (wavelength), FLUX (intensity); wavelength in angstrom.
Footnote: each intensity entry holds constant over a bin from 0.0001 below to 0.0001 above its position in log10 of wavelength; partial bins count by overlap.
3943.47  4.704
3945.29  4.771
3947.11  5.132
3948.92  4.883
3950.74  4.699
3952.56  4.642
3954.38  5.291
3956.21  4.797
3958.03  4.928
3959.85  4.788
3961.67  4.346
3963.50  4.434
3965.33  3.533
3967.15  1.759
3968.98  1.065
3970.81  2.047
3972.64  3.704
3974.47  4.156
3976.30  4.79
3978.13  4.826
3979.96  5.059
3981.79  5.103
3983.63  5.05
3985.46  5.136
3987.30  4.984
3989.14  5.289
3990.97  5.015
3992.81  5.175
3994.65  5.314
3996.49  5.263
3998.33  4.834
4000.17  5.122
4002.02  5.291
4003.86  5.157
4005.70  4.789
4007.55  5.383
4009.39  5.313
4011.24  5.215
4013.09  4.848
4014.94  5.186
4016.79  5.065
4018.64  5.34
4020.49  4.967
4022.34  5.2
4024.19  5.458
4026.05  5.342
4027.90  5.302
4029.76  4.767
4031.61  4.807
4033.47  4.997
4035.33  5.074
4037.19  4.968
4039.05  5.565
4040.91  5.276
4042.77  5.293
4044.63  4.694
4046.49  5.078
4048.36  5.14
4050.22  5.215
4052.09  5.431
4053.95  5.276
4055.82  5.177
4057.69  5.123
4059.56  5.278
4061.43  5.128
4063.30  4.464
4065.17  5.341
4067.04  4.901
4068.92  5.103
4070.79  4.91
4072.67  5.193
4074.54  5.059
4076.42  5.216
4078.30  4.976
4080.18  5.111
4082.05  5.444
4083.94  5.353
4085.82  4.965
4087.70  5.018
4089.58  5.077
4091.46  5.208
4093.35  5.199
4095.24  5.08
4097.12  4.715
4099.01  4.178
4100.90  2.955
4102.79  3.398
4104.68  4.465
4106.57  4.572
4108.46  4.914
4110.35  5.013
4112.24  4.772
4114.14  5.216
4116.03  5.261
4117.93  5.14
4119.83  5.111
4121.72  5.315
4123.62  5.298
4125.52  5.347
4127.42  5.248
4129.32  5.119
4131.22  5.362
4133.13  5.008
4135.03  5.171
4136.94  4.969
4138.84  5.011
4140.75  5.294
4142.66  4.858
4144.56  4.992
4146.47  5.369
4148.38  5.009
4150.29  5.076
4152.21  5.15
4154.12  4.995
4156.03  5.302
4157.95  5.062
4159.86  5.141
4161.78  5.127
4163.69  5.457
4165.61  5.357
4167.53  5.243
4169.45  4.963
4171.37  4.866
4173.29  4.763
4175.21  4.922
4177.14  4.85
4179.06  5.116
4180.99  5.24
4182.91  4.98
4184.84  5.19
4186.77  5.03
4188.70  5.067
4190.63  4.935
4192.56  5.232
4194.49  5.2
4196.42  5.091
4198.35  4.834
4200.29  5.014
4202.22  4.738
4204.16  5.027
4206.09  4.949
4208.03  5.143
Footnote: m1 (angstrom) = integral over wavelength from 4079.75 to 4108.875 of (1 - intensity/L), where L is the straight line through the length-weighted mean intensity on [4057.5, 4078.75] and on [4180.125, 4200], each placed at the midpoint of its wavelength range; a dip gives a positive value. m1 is 2.0 angstrom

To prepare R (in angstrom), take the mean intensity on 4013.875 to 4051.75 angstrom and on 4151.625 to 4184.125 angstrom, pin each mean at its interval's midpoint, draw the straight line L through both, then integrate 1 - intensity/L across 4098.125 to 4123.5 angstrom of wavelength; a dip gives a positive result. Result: 2.2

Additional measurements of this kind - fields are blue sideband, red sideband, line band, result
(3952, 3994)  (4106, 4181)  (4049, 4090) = -3.03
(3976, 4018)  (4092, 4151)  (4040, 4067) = -0.59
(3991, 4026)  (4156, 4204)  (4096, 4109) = 2.41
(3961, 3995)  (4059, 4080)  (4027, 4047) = -1.32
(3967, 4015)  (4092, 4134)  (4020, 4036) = -1.31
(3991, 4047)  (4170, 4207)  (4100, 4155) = 1.11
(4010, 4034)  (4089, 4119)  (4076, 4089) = -0.93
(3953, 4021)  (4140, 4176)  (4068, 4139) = 0.03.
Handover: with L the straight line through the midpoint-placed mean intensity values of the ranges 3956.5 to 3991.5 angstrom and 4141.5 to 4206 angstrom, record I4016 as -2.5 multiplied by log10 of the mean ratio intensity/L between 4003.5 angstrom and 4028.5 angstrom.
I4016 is -0.18 mag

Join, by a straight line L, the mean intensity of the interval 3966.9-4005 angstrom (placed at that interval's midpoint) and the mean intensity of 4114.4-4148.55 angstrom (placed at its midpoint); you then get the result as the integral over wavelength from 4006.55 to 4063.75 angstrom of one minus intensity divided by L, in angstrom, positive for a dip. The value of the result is -4.8 angstrom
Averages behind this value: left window 4.53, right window 5.17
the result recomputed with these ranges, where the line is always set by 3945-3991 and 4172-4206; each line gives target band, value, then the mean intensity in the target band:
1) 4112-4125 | -1.0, 5.19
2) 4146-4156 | -0.5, 5.12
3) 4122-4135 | -1.1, 5.23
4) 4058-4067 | -0.8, 5.04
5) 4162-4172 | -0.5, 5.19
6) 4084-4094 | -0.8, 5.12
